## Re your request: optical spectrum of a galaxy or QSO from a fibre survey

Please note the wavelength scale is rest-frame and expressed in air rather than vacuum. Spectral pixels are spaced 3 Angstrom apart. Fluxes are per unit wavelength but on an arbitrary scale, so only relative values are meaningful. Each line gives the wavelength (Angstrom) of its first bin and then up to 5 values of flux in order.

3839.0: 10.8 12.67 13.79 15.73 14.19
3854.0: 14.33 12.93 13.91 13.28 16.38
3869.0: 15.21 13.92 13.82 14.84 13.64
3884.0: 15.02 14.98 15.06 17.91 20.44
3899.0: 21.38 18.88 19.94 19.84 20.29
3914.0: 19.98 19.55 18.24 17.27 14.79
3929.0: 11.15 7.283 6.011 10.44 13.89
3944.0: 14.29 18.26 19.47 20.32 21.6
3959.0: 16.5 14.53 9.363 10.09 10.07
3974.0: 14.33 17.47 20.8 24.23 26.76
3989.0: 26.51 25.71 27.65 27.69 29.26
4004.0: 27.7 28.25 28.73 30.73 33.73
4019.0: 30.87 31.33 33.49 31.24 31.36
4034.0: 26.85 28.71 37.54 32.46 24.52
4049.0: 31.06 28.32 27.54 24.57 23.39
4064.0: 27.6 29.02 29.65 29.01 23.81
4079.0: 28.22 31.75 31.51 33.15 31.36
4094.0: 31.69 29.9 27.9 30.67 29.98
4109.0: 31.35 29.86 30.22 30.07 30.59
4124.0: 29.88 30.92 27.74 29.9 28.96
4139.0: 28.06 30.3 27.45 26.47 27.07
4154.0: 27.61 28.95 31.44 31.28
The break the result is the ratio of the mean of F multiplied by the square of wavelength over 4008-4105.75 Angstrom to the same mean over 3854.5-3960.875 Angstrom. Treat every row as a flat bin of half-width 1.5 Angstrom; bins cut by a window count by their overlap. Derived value 2.00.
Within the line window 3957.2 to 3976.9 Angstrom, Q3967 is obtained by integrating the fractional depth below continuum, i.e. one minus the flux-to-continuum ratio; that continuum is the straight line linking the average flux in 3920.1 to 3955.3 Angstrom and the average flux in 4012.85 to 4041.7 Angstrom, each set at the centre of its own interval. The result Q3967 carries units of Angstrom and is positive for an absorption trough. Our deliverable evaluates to 6.8 Angstrom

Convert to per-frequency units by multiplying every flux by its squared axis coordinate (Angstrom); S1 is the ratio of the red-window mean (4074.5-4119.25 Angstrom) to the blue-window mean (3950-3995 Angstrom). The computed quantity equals 1.7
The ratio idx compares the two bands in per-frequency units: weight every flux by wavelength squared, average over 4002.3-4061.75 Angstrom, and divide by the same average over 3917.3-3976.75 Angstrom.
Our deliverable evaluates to 2.2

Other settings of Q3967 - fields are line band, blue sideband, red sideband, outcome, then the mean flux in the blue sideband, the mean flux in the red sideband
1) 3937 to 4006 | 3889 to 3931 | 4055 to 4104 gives 8.3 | 18.1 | 28.9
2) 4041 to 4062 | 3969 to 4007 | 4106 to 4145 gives -1.2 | 23.2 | 29.7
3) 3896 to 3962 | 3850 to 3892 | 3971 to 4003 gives 7.1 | 14.4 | 23.4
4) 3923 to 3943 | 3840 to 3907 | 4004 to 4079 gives 9.0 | 15.6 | 29.3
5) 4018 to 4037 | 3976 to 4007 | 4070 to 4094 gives -2.3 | 25.6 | 29.9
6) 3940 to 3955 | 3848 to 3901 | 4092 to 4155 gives 1.6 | 15.4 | 29.4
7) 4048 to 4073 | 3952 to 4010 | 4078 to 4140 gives -0.8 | 21.2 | 30.2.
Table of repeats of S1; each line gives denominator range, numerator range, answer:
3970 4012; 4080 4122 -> 1.34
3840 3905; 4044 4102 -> 2.06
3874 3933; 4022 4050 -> 1.96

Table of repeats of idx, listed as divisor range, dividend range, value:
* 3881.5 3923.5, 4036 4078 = 1.66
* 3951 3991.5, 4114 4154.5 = 1.73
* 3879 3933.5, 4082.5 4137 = 1.98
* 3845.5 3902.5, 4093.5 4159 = 2.15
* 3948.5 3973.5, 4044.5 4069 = 1.87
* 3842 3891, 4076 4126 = 2.37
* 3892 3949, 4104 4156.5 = 1.99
